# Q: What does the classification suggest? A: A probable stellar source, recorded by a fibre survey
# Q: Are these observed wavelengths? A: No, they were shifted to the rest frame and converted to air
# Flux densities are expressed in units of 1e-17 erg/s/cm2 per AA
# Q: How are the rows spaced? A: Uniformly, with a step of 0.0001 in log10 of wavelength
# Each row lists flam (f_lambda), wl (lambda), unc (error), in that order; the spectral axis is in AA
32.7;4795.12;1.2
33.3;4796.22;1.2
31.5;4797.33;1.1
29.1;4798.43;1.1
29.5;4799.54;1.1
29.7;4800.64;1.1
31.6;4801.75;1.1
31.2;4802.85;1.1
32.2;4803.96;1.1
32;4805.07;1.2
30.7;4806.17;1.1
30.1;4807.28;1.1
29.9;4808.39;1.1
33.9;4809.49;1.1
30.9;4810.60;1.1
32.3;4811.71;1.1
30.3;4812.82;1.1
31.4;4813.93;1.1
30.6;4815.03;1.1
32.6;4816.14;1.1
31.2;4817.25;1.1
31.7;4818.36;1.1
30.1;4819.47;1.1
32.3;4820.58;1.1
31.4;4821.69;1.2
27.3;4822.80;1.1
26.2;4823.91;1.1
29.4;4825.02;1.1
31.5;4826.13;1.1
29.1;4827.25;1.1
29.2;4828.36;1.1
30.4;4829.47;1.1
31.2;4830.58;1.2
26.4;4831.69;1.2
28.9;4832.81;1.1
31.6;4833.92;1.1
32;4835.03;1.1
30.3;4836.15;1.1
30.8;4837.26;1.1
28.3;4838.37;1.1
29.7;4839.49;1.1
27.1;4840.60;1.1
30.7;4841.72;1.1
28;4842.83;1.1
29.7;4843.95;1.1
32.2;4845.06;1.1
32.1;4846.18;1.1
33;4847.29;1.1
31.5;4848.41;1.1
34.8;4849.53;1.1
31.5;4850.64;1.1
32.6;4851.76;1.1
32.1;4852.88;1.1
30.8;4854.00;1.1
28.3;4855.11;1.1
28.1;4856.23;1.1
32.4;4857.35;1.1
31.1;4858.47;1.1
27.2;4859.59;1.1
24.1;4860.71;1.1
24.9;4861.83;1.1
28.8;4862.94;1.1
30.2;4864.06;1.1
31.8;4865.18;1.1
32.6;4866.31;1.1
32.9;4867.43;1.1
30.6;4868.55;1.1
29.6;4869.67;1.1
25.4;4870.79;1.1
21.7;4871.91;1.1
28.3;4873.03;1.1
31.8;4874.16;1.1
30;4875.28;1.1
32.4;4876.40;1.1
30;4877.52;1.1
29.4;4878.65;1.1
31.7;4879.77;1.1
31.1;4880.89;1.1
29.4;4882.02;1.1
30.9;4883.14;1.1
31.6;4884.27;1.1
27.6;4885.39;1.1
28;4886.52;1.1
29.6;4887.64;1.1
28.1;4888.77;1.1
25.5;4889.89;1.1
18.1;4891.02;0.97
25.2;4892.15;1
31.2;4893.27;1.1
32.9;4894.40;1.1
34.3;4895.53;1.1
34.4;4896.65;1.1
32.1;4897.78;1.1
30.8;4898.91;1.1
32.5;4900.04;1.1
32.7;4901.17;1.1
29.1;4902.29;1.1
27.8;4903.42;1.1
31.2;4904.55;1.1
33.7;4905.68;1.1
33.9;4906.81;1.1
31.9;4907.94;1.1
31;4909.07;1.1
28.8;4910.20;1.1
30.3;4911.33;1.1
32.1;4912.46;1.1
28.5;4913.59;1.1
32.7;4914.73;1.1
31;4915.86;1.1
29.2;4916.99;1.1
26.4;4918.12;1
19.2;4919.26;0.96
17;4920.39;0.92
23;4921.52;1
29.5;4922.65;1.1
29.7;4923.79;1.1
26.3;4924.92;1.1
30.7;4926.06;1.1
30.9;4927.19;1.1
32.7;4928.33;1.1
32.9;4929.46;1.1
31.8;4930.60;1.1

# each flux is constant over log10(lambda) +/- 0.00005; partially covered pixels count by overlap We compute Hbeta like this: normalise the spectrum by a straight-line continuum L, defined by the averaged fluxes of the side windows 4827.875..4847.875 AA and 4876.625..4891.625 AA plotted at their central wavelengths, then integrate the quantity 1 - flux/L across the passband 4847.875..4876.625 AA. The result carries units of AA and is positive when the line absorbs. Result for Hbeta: -0.47 AA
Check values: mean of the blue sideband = 30.1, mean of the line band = 29.8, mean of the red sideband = 28.6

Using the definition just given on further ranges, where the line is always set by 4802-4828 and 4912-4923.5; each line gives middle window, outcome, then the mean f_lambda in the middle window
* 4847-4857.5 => -0.7 AA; 31.4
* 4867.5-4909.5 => -2.9 AA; 29.9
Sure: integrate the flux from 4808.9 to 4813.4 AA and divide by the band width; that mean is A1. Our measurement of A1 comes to 31.8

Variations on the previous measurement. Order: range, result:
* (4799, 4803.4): 30.5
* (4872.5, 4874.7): 30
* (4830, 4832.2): 28.9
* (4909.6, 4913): 30.4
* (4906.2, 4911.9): 31.2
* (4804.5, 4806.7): 31.4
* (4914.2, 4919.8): 27.7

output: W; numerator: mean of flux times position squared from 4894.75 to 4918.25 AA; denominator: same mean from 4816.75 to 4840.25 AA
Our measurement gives 1.08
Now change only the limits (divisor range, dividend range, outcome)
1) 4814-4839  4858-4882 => 0.99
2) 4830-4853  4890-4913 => 1.02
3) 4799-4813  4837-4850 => 1.00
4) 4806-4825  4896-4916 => 1.06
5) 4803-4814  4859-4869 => 0.95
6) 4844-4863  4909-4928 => 0.95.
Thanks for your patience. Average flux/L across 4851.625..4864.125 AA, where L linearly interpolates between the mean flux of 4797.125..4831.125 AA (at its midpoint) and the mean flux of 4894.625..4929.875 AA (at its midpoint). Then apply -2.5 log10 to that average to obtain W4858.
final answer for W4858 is 0.05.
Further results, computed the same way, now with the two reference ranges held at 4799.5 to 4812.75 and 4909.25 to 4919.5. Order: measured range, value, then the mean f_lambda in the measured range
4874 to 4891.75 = 0.03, 29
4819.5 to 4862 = 0.02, 30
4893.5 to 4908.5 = -0.10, 32.1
